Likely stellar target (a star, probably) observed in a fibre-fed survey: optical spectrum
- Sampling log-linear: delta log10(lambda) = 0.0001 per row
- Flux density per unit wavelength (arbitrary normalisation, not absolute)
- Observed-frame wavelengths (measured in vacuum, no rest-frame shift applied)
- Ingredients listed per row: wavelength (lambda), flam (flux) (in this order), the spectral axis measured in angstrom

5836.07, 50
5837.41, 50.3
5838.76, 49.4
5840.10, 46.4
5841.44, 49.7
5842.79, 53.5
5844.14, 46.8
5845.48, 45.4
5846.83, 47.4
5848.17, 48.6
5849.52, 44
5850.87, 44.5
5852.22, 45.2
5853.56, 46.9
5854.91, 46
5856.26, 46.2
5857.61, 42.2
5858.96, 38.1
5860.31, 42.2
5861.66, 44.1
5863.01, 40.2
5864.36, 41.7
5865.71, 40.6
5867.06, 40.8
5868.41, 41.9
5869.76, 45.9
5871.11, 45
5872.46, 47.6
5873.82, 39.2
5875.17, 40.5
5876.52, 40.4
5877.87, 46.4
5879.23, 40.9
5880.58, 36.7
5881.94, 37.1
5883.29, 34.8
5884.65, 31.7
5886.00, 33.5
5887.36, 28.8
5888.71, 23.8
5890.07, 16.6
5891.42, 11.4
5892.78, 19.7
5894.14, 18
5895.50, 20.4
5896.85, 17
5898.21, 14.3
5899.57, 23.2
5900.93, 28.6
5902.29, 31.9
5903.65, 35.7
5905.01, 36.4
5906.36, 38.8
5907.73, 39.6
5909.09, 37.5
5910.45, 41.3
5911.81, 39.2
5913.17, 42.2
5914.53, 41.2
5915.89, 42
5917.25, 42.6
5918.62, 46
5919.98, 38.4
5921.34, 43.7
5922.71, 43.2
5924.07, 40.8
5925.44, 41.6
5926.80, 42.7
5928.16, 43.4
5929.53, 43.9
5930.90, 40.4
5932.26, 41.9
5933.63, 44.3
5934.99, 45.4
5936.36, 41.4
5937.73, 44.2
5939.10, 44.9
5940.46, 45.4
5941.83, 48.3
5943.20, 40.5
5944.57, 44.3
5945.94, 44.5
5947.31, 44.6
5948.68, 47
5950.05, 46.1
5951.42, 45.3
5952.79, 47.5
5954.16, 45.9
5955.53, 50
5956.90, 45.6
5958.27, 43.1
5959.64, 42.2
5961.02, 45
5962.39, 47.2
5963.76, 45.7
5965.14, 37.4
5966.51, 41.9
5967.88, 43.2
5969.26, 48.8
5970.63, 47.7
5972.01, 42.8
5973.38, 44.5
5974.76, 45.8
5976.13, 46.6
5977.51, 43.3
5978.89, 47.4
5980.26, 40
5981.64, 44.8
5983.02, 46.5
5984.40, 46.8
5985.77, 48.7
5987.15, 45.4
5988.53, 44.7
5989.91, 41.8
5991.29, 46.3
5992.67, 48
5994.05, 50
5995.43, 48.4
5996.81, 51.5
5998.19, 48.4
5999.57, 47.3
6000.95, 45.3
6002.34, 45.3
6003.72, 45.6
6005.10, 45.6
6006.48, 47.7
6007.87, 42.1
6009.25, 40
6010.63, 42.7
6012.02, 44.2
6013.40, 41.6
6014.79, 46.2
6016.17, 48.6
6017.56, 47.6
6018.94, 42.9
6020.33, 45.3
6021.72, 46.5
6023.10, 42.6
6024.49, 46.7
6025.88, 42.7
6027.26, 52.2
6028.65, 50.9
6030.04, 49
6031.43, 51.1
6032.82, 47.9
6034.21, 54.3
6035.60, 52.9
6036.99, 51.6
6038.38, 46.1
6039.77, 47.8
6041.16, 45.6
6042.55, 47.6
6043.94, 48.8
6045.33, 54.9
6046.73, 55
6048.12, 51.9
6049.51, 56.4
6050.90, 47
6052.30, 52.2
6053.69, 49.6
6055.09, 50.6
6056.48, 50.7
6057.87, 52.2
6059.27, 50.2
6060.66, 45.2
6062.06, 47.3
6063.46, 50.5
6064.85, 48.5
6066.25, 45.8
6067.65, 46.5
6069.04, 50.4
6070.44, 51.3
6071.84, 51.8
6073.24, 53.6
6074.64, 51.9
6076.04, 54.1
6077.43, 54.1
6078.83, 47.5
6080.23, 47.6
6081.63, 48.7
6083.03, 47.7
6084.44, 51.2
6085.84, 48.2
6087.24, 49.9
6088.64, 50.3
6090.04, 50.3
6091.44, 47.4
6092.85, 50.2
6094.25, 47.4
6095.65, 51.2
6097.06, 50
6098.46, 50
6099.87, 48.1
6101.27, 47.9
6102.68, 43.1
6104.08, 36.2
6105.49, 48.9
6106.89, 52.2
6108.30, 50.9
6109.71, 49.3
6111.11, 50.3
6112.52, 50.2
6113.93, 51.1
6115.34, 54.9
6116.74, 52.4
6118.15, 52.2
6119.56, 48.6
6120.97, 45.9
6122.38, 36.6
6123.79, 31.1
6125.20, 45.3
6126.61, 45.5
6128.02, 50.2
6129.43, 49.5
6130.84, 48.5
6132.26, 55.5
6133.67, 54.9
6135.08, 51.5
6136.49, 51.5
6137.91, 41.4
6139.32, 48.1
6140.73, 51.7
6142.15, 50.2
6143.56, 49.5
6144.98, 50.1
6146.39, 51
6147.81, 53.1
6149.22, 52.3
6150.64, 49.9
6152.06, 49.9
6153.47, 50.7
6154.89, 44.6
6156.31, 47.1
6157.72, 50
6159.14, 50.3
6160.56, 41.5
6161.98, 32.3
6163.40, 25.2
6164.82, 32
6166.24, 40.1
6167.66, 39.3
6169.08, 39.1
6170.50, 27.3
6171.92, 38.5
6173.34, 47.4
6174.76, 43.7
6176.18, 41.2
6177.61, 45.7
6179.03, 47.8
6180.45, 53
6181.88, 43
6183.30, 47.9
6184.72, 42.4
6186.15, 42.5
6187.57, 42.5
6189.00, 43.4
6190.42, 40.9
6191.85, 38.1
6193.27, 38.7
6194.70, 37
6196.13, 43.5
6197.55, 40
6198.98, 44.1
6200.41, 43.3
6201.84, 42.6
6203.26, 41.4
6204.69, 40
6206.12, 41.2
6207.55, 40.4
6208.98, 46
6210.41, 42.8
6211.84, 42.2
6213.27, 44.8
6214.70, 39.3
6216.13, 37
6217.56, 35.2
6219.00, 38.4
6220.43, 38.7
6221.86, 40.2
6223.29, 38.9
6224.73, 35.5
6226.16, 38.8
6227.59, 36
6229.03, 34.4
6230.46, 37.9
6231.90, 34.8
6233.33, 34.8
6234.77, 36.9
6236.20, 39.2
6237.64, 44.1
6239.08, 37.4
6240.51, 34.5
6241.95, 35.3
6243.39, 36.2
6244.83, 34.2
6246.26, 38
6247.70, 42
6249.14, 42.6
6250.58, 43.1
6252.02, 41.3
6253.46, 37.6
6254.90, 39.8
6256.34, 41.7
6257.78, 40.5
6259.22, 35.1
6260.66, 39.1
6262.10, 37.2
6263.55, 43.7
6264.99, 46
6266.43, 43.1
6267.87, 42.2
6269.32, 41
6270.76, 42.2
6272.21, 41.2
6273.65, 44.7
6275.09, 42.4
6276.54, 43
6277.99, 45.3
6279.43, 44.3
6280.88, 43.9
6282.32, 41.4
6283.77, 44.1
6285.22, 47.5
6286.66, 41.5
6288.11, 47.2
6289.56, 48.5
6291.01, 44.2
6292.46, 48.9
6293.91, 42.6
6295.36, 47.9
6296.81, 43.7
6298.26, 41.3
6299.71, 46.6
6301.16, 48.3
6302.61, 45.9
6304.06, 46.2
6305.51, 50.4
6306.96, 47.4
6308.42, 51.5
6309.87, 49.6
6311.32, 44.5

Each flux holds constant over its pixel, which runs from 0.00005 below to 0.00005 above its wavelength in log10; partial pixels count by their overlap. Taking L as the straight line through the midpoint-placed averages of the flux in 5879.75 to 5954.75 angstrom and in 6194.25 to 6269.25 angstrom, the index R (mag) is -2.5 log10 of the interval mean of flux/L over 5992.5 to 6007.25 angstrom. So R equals -0.25 mag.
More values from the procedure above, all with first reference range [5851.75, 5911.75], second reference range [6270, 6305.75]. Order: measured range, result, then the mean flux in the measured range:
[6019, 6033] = -0.21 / 47.3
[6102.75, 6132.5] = -0.17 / 47.7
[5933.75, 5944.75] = -0.20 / 44.3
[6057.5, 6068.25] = -0.21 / 48.1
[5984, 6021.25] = -0.20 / 45.8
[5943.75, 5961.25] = -0.22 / 45.4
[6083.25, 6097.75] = -0.22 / 49.5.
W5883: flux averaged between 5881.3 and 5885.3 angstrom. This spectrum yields 34.5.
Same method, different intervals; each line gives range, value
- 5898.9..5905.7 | 31.2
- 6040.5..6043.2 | 46.6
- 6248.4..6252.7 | 42.3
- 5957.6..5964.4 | 44.6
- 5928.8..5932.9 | 42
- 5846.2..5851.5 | 46.1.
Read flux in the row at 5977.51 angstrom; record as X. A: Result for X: 43.3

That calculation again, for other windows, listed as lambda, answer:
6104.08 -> 36.2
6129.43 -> 49.5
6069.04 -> 50.4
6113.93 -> 51.1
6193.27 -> 38.7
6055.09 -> 50.6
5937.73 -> 44.2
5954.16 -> 45.9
